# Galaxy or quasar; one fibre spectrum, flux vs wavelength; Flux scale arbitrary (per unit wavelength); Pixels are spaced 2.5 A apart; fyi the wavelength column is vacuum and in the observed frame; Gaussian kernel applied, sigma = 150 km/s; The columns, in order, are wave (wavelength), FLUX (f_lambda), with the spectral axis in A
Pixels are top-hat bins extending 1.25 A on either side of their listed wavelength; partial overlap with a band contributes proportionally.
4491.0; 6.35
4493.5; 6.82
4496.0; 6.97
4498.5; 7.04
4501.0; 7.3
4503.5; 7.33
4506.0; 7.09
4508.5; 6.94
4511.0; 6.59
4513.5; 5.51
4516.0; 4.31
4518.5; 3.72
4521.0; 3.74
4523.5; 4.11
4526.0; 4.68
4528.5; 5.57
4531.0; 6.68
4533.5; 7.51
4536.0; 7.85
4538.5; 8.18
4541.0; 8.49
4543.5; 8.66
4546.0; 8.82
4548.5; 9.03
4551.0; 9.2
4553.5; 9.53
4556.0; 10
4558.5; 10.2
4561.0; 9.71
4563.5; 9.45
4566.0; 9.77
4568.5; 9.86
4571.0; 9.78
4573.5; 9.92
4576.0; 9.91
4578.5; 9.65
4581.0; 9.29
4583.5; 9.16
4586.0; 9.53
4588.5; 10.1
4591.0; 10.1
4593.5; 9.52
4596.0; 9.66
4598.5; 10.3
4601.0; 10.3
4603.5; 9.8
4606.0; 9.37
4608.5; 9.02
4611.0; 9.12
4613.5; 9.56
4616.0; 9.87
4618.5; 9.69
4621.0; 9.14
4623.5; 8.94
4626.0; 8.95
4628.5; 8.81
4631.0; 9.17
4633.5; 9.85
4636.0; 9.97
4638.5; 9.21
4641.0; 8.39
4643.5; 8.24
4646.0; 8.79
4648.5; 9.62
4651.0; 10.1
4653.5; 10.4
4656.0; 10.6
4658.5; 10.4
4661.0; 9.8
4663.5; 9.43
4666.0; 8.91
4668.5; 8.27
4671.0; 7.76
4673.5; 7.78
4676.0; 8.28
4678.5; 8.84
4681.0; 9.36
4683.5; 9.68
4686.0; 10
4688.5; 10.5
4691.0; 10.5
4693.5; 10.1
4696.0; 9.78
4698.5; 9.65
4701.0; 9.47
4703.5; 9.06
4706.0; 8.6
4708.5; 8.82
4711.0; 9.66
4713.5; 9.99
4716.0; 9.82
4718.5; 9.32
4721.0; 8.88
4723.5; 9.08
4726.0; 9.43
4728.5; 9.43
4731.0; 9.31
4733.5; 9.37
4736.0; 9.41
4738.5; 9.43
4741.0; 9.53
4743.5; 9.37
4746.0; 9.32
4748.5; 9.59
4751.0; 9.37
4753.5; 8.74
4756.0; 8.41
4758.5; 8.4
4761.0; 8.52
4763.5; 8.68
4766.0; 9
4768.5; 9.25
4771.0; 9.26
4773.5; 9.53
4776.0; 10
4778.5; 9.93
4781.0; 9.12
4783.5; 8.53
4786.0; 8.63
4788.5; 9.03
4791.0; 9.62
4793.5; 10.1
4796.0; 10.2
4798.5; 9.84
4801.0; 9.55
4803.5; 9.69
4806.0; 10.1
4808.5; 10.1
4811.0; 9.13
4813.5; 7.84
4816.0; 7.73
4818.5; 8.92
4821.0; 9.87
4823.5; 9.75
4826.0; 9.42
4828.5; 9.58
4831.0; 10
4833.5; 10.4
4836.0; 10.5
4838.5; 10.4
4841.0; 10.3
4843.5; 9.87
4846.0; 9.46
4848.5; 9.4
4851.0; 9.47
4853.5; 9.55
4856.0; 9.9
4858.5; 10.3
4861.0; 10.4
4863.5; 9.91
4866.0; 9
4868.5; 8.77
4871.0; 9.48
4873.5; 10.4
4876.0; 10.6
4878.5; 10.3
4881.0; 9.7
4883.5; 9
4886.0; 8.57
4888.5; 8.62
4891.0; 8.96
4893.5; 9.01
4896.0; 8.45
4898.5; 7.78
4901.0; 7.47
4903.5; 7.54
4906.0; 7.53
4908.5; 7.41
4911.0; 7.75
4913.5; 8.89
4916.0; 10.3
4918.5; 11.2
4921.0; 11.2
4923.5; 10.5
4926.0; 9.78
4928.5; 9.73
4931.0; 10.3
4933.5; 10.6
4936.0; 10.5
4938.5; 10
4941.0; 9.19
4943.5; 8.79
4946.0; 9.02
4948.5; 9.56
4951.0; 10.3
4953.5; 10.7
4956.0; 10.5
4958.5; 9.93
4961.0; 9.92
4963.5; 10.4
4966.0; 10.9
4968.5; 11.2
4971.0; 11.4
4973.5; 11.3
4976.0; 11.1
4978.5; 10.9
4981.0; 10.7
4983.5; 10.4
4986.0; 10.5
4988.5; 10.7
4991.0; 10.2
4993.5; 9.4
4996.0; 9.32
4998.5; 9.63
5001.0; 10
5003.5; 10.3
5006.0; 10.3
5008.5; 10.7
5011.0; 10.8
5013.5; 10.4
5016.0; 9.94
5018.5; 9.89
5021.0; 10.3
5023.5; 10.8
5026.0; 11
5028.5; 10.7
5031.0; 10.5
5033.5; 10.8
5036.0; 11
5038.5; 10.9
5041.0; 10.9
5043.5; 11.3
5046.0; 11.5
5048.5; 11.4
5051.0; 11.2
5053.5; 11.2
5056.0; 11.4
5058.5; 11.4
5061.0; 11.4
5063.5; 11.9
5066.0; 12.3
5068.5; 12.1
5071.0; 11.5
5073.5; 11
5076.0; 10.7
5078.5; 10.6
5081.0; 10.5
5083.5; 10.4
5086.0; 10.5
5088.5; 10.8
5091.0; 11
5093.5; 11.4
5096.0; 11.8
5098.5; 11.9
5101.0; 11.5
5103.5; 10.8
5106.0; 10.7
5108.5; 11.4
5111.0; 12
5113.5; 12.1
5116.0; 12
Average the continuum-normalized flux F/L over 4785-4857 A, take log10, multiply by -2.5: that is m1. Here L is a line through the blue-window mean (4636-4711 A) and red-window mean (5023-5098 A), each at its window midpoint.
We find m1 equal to 0.05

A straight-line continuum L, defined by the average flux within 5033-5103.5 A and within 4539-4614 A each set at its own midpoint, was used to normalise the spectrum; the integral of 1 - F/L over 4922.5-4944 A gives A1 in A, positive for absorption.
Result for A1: 1.6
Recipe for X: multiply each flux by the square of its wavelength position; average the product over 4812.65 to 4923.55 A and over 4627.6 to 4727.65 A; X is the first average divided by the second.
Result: 1.1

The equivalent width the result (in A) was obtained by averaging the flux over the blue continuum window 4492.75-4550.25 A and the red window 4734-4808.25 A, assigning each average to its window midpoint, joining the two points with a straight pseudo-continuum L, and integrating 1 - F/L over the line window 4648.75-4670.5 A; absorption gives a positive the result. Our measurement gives -4.09 A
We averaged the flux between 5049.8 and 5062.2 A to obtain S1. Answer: 11.3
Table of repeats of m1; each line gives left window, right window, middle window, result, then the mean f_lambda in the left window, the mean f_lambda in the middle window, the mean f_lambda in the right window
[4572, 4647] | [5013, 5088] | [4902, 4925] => 0.152 mag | 9.45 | 9.14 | 11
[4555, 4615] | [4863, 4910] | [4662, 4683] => 0.099 mag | 9.71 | 8.63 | 8.85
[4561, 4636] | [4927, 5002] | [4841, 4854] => 0.045 mag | 9.58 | 9.62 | 10.2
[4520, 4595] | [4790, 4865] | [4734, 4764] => 0.036 mag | 8.62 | 9.08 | 9.71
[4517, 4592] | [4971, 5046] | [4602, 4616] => -0.095 mag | 8.39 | 9.43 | 10.5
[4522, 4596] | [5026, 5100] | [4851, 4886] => 0.055 mag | 8.77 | 9.74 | 11.2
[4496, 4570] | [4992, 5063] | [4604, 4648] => -0.142 mag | 7.48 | 9.2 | 10.7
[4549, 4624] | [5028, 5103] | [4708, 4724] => 0.073 mag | 9.65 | 9.41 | 11.2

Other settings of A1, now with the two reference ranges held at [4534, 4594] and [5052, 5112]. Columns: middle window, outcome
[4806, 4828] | 2.41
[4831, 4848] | 0.44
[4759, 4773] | 1.62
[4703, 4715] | 0.79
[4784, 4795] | 0.96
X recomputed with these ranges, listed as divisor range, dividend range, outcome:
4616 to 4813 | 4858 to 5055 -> 1.19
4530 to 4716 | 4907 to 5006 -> 1.24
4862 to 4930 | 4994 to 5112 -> 1.27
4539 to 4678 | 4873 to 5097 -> 1.28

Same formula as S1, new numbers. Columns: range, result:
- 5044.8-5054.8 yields 11.3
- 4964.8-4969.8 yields 11.1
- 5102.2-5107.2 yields 10.8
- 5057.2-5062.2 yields 11.4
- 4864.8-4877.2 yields 9.65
